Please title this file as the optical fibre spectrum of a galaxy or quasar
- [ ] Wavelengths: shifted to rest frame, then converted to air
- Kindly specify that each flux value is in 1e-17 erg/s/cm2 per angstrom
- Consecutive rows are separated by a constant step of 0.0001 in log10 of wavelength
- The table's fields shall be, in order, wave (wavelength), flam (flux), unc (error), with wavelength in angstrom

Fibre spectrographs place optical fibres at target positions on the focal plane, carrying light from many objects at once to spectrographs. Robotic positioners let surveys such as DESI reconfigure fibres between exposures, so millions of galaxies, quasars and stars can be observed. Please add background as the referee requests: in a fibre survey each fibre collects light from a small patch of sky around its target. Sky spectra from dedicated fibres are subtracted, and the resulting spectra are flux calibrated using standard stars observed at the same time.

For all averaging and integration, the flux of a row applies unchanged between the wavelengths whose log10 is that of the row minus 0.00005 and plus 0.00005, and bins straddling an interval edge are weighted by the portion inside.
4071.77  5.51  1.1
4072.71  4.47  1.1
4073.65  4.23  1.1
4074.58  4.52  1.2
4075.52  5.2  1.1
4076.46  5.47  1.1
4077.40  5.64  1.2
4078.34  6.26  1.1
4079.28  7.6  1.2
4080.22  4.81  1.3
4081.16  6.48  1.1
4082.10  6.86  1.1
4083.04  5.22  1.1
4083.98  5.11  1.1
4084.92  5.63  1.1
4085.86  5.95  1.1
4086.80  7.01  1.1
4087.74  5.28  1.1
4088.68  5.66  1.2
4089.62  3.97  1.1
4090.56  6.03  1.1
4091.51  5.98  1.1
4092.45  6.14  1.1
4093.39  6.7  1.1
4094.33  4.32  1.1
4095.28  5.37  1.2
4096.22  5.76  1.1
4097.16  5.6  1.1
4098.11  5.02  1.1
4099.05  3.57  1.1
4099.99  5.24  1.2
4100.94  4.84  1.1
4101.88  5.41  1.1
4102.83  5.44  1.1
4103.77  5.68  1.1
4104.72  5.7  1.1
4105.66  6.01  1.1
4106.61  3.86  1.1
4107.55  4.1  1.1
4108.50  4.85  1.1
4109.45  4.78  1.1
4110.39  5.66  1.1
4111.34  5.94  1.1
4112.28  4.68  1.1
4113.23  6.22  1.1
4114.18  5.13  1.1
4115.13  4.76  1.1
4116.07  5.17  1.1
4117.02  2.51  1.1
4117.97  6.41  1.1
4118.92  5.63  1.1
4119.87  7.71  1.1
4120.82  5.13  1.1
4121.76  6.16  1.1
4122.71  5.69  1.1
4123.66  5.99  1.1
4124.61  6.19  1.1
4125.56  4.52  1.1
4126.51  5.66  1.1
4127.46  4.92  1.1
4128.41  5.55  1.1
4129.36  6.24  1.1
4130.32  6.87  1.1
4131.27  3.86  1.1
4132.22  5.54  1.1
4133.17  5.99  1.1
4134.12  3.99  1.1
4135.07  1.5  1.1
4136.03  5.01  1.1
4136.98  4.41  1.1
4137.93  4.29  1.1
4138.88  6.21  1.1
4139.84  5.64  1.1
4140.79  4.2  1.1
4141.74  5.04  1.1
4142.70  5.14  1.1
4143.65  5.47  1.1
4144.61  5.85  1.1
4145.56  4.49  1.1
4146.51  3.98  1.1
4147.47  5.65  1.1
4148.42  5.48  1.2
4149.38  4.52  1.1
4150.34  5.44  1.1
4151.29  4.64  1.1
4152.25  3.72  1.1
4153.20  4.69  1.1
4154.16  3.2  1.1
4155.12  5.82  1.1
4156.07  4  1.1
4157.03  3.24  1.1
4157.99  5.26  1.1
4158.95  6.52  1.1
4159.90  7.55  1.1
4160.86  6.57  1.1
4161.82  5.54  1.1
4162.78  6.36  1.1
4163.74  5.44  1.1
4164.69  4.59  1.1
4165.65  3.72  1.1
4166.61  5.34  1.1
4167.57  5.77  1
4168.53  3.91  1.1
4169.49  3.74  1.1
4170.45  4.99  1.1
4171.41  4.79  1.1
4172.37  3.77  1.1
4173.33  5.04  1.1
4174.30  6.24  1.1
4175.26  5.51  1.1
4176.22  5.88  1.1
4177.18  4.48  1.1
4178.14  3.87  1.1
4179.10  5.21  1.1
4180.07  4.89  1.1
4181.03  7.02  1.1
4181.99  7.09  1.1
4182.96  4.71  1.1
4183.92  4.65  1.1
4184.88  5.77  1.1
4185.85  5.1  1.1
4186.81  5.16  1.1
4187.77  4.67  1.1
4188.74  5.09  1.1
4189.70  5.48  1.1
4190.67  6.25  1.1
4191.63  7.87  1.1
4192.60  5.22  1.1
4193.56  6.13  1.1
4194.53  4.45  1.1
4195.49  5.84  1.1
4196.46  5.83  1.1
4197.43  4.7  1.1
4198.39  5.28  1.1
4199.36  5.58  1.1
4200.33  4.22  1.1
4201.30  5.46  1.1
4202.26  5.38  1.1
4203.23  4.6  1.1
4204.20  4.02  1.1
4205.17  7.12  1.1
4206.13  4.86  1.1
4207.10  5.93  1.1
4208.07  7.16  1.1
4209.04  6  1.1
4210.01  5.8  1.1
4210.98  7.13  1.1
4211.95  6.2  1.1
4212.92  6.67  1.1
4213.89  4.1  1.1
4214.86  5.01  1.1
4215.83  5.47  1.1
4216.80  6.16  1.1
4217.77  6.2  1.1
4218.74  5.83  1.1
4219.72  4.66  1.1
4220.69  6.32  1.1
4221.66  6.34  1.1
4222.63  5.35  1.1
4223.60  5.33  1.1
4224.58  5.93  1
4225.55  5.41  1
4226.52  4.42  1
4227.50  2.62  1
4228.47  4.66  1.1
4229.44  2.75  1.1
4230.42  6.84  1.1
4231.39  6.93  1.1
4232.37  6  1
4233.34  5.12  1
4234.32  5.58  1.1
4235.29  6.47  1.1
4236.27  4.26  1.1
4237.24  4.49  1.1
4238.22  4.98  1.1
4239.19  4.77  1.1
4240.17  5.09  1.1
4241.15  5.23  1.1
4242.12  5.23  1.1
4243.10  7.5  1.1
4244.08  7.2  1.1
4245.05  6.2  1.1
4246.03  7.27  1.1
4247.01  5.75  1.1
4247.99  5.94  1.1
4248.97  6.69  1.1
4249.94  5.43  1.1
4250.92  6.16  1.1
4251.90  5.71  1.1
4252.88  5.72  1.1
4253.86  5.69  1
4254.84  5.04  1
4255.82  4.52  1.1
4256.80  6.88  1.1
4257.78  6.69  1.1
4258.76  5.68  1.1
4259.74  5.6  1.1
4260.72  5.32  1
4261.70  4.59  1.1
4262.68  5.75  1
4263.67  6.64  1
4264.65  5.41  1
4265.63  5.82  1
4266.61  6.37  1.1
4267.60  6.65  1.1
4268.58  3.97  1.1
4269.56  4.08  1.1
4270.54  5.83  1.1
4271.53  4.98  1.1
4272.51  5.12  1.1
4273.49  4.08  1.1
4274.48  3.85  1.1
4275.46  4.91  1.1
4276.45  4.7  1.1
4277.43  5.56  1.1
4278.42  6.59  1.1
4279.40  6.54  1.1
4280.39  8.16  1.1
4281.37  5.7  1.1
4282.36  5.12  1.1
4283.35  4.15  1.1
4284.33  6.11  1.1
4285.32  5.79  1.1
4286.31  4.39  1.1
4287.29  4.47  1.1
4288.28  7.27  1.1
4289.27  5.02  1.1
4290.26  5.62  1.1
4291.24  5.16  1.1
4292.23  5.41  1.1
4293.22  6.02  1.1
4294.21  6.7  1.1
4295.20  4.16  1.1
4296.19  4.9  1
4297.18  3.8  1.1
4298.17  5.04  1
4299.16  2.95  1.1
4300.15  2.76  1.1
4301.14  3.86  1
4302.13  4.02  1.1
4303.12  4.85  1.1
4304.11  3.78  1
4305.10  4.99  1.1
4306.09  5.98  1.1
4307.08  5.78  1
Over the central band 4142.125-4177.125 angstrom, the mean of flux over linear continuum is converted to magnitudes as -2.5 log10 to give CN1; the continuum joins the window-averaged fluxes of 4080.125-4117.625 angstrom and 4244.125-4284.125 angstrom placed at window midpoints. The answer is 0.08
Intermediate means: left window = 5.32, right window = 5.64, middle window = 5.04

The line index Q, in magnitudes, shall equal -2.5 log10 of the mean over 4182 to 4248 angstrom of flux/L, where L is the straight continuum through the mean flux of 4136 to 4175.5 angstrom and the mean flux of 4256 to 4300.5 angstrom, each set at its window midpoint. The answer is -0.07 mag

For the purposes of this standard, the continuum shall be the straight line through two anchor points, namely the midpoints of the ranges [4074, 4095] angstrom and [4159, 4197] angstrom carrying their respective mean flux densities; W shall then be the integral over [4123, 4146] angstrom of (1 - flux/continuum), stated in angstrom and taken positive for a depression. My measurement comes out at 1.76 angstrom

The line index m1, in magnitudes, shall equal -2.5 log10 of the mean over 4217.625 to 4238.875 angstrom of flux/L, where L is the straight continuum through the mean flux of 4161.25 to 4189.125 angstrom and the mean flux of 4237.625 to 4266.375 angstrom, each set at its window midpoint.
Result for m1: 0.06 mag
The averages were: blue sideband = 5.12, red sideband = 5.81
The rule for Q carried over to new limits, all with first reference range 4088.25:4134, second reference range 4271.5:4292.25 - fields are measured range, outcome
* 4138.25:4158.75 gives 0.11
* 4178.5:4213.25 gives -0.05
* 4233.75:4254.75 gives -0.07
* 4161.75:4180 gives 0.09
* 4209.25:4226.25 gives -0.07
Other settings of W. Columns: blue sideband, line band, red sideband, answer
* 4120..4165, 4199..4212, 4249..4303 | -1.1 angstrom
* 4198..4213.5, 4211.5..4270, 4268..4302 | -1.7 angstrom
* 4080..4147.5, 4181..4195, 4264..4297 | -0.7 angstrom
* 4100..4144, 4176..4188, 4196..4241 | 0.1 angstrom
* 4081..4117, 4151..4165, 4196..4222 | 0.9 angstrom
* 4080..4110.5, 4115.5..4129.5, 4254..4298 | -0.4 angstrom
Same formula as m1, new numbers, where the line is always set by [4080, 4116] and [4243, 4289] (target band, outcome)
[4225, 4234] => 0.128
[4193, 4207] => 0.059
